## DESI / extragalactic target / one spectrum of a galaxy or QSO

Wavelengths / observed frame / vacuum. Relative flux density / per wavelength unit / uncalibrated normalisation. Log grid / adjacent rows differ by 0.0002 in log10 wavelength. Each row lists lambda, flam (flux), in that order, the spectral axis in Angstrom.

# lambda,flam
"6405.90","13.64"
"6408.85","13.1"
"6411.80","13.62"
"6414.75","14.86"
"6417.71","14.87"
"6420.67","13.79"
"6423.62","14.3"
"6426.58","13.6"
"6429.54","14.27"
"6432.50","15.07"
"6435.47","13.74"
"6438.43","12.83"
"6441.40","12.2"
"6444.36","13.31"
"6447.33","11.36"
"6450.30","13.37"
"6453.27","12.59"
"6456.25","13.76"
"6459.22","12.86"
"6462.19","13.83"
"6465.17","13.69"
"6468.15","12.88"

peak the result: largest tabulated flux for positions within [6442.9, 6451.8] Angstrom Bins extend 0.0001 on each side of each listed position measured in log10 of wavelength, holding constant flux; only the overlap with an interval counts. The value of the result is 13.37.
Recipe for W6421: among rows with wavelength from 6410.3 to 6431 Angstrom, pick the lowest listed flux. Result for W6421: 13.6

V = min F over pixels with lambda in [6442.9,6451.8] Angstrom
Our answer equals 11.36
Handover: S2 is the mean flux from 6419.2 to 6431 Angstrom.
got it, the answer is 14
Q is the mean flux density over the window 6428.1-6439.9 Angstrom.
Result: 14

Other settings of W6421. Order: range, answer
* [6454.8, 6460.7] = 12.86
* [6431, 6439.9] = 12.83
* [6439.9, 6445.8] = 12.2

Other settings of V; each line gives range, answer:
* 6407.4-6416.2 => 13.1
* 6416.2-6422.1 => 13.79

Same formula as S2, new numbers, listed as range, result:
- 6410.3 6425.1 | 14.3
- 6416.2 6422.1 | 14.3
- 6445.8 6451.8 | 12.4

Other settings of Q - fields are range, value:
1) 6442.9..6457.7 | 12.9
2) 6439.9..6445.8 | 12.8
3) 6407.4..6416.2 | 13.9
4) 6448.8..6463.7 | 13.3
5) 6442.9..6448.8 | 12.3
